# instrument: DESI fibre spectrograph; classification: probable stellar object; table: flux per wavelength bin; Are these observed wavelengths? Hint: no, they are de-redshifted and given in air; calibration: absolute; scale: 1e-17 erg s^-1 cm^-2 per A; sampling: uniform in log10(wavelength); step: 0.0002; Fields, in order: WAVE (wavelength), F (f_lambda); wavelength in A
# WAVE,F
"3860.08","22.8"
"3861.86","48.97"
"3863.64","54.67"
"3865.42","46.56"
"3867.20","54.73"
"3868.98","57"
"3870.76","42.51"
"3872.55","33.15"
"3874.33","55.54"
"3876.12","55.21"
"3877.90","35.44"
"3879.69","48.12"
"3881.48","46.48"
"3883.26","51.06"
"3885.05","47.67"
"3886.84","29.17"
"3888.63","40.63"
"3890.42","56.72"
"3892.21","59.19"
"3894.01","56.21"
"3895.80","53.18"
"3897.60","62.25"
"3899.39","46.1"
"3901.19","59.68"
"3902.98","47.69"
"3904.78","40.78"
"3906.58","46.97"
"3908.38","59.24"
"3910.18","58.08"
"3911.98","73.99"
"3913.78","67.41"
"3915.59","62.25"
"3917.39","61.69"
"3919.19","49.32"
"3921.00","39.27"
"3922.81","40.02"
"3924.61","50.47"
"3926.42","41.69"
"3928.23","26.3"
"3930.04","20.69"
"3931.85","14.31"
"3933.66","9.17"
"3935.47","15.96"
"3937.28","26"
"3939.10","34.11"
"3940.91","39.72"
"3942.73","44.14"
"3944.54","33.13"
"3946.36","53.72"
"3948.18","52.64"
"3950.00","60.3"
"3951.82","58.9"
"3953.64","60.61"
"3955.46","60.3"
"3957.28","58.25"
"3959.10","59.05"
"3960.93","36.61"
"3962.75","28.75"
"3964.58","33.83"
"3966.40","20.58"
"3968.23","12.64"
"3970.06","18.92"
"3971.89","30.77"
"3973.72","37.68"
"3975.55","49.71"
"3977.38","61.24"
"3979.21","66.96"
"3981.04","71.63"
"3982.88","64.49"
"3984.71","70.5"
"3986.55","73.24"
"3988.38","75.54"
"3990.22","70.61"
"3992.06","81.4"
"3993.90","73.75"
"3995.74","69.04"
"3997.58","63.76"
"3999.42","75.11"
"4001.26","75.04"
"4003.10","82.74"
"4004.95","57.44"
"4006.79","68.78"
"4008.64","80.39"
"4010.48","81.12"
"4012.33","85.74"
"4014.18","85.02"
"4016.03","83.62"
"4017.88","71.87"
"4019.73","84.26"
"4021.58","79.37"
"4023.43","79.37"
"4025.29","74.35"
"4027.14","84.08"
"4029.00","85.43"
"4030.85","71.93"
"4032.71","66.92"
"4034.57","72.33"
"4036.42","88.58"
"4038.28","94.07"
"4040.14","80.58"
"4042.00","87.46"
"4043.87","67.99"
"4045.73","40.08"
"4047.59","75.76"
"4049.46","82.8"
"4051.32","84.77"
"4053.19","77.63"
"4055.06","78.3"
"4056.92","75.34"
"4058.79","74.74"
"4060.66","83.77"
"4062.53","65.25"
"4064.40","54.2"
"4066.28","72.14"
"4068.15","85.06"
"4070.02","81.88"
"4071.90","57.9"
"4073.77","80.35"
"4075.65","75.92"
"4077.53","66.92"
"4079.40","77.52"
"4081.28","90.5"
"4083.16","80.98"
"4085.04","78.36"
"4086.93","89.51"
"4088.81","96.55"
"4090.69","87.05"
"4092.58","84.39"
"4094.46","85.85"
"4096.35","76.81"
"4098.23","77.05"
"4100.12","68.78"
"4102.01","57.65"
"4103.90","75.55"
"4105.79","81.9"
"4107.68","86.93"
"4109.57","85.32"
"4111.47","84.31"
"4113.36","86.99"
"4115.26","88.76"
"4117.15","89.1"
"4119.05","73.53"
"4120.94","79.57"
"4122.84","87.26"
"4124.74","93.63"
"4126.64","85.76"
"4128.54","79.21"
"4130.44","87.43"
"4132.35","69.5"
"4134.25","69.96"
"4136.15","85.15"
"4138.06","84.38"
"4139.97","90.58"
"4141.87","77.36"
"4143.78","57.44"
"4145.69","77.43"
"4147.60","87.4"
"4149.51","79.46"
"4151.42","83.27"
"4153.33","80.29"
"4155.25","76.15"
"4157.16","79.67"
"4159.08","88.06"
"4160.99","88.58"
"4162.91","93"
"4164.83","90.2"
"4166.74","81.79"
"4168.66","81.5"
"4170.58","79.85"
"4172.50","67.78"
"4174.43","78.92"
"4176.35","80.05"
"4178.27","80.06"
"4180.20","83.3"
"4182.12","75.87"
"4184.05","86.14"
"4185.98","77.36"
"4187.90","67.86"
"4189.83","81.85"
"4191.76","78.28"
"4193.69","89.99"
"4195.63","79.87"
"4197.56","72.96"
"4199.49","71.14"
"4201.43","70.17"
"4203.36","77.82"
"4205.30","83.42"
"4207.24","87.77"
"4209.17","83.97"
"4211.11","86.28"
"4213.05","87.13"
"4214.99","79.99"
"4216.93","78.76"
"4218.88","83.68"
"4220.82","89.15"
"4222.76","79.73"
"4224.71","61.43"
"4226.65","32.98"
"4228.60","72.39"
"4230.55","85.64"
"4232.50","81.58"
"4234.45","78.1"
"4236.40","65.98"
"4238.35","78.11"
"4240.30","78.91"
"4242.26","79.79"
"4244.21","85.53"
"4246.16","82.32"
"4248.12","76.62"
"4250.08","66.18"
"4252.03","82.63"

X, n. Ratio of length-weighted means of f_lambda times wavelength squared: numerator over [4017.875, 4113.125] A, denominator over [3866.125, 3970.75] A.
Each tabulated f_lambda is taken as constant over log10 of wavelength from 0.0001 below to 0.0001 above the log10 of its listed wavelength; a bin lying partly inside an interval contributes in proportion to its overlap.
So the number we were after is 1.87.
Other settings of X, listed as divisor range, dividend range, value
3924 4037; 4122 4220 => 1.53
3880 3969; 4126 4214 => 2.02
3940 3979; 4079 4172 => 2.03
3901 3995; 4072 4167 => 1.84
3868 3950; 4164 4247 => 2.00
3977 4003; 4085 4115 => 1.21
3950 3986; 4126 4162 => 1.82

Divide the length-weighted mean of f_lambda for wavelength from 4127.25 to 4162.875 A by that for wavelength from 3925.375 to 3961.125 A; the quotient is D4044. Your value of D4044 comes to 1.99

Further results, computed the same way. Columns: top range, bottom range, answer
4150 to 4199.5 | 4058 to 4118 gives 1.02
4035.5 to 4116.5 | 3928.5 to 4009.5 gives 1.54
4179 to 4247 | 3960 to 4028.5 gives 1.22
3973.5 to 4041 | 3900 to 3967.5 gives 1.68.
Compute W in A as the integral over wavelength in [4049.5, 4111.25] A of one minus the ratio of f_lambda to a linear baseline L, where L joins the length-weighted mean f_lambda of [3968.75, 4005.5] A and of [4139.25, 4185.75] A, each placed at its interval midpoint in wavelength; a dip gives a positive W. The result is -4.8 A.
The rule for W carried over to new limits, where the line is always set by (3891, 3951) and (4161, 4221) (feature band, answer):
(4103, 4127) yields -4.58 A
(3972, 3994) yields -4.47 A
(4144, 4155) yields -0.61 A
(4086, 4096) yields -2.97 A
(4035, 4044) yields -3.45 A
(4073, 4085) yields -2.24 A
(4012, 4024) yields -4.71 A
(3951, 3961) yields -1.39 A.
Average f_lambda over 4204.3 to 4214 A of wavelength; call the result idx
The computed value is 85.7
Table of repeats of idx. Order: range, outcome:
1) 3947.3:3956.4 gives 58.6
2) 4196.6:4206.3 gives 75.1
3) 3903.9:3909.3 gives 49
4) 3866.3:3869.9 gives 55.8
